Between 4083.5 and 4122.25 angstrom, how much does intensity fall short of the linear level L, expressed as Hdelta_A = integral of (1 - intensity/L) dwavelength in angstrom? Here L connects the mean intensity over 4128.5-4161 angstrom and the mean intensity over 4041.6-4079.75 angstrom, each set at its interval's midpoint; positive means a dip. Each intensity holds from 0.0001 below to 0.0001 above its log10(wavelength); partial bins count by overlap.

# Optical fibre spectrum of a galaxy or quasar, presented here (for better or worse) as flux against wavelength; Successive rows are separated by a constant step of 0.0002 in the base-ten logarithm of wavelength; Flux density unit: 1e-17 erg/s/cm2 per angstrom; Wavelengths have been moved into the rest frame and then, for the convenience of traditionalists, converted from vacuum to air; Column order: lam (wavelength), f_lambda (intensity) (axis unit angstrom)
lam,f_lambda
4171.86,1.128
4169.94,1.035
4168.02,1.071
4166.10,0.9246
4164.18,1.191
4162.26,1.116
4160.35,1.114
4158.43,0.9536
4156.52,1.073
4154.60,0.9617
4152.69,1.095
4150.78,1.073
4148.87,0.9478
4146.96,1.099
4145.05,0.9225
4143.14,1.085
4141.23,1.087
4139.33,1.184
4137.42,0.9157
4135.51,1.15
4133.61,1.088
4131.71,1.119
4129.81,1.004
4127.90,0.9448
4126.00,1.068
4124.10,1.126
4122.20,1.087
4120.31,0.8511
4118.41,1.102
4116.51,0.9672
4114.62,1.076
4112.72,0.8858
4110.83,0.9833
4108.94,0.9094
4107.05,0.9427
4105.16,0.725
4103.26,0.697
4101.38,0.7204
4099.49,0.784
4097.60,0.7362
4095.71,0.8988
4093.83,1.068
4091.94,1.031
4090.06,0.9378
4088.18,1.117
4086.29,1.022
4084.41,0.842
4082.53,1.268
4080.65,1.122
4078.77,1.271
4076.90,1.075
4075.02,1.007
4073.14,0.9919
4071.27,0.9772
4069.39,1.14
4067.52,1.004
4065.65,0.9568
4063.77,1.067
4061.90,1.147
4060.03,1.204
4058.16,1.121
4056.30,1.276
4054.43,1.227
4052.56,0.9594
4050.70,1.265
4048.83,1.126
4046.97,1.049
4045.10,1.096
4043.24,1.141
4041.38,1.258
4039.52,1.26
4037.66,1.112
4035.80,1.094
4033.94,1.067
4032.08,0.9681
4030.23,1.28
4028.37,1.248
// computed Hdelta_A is 5.72 angstrom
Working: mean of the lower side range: 1.11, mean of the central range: 0.919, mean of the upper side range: 1.05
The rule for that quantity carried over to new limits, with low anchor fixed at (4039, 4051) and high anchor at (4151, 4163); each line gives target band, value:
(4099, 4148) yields 4.5 angstrom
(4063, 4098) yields 3.0 angstrom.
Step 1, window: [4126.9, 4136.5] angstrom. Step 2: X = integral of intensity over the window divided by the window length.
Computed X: 1.06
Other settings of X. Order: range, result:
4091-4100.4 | 0.904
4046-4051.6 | 1.14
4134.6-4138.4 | 1.03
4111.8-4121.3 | 0.977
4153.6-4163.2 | 1.04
